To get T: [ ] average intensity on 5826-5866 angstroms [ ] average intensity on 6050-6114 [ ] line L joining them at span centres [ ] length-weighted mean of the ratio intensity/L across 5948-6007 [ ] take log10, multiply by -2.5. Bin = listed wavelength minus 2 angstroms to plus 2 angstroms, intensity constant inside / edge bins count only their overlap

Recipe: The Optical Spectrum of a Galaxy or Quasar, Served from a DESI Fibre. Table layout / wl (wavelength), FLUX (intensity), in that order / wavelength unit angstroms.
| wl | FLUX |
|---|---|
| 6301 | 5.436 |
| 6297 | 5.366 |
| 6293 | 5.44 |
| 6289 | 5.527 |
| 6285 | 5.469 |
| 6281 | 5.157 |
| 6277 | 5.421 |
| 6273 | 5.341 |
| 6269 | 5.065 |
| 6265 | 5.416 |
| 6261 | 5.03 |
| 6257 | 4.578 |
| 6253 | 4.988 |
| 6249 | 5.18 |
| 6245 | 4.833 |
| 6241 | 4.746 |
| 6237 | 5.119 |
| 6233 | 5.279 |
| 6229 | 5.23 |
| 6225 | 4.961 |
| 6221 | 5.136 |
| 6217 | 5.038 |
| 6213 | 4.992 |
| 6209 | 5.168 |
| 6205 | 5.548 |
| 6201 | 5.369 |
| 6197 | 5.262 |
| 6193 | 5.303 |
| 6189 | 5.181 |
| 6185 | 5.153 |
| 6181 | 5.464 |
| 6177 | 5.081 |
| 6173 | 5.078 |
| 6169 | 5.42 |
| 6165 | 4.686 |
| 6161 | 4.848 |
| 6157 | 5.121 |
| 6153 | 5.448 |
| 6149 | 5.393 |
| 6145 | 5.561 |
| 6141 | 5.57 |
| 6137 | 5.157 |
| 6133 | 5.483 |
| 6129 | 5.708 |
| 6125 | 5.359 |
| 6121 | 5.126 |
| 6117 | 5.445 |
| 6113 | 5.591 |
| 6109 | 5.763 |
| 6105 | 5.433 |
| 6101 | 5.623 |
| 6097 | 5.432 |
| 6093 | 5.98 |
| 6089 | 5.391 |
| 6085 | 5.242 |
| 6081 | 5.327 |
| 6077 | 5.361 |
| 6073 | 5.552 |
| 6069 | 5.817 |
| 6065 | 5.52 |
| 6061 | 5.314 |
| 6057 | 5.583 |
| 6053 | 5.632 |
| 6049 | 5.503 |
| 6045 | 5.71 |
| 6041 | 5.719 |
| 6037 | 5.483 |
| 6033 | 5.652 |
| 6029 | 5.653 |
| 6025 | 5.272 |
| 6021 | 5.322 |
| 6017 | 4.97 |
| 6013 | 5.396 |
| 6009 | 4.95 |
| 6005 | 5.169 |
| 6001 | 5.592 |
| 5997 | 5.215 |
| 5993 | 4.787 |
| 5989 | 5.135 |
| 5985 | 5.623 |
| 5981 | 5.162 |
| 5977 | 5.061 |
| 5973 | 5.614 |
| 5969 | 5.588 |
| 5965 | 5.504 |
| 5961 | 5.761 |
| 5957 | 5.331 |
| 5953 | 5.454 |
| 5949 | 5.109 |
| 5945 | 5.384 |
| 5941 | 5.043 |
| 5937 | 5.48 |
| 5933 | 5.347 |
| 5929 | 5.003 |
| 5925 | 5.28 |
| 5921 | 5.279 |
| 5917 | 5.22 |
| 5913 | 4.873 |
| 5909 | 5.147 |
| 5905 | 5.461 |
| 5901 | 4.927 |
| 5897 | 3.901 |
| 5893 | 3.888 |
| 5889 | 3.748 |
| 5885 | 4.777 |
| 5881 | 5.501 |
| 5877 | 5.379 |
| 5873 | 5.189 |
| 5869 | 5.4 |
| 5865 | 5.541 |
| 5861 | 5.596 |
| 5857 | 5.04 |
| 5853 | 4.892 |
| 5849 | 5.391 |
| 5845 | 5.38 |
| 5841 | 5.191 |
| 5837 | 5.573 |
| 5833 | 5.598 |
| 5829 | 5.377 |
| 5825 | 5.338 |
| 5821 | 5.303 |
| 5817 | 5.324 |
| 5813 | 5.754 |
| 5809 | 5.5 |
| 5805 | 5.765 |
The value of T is 0.022 mag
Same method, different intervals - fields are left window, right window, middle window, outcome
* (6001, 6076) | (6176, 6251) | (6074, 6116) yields -0.030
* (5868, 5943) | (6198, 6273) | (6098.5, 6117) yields -0.107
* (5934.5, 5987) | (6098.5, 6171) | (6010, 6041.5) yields -0.004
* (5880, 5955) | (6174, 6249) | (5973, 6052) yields -0.064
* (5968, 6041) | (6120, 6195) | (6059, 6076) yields -0.048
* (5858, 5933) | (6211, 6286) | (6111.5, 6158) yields -0.072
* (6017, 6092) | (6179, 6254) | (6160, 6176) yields 0.050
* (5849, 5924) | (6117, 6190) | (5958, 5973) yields -0.105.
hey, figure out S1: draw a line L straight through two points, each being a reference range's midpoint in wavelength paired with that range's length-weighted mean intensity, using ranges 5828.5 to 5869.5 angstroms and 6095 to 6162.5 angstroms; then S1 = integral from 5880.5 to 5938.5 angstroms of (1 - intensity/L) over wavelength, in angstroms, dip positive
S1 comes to 5.08 angstroms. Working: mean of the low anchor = 5.36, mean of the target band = 4.9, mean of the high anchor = 5.42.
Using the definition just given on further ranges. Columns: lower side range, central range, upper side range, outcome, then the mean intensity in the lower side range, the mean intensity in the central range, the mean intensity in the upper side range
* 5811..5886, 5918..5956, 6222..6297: 0.33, 5.35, 5.26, 5.16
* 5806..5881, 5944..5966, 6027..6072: 0.31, 5.38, 5.42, 5.6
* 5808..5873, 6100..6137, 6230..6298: -1.68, 5.38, 5.48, 5.17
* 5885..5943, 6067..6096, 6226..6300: -2.83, 4.9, 5.52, 5.18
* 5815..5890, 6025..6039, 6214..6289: -0.95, 5.26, 5.55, 5.12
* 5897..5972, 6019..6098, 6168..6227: -4.41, 5.26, 5.52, 5.21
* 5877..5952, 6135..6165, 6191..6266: -1.07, 4.98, 5.26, 5.11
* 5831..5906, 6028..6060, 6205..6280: -3.30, 5.07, 5.61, 5.1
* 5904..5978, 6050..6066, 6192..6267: -0.85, 5.31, 5.51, 5.11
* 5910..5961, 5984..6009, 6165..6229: 0.12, 5.25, 5.21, 5.19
